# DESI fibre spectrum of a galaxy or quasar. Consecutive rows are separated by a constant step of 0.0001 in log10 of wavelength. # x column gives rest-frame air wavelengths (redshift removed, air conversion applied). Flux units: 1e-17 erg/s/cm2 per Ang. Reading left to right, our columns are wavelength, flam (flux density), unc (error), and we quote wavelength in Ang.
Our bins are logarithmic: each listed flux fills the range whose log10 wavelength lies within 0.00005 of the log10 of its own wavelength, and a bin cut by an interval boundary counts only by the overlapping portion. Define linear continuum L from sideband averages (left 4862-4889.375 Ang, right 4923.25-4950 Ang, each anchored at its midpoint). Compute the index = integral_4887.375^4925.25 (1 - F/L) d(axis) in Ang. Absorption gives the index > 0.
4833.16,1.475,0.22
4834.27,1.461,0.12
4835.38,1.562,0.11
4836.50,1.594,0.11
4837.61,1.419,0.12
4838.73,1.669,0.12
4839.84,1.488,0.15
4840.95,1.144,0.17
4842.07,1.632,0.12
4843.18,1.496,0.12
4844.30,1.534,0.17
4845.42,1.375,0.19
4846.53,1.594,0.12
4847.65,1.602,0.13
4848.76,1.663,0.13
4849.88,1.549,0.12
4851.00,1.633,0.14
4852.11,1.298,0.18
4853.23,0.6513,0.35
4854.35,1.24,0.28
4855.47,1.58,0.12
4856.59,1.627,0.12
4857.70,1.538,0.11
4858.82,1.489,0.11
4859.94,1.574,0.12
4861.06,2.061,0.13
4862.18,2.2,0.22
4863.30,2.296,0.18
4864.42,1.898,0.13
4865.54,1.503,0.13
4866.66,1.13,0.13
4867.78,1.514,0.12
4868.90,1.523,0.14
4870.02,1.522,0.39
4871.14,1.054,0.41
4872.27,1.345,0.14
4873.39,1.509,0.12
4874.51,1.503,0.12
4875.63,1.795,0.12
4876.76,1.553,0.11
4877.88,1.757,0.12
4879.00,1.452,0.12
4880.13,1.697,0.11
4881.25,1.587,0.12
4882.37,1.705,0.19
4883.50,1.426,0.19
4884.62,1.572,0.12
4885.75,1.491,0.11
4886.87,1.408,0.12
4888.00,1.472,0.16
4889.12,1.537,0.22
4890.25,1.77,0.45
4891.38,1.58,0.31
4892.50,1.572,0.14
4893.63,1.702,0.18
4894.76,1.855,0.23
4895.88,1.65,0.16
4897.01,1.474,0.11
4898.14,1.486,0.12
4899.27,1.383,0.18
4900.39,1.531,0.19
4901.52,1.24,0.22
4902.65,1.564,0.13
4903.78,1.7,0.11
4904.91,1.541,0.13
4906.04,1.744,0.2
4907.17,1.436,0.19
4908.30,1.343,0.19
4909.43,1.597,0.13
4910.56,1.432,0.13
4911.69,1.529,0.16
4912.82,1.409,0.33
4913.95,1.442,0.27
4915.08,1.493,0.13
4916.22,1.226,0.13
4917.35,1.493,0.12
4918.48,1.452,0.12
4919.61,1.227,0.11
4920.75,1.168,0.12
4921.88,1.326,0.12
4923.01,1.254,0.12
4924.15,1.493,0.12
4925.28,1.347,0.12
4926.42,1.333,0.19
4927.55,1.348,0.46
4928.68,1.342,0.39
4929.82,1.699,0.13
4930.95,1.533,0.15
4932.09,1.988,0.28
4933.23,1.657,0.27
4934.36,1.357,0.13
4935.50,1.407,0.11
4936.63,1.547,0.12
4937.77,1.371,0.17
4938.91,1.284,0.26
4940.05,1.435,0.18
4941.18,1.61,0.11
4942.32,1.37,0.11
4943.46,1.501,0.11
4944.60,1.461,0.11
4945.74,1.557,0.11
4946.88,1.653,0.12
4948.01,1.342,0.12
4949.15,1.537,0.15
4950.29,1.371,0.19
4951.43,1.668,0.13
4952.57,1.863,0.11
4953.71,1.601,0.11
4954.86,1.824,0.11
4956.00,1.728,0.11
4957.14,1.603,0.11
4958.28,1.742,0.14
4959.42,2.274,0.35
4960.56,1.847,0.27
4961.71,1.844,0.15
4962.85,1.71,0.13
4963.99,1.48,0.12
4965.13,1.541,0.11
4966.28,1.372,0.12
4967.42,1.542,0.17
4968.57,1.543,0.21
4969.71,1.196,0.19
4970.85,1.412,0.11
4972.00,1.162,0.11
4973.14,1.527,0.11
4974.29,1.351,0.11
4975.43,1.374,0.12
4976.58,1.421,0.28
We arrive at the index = 1.00 Ang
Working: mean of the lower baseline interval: 1.57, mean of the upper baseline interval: 1.48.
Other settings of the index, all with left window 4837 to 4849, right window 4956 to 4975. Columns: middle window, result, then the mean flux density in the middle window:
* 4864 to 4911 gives -0.1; 1.54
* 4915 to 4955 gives 2.2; 1.47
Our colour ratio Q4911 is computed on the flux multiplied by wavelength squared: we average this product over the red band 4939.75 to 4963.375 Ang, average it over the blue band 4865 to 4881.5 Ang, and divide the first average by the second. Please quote 1.14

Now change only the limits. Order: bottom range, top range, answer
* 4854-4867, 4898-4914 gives 0.90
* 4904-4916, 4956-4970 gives 1.13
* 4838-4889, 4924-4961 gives 1.05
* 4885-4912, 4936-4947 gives 0.97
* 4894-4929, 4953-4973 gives 1.14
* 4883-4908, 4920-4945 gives 0.95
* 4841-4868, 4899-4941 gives 0.95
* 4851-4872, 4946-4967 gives 1.12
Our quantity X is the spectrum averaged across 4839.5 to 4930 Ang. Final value 1.51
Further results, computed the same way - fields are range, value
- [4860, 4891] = 1.6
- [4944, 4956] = 1.59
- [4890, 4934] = 1.49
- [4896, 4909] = 1.5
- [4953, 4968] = 1.7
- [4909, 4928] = 1.39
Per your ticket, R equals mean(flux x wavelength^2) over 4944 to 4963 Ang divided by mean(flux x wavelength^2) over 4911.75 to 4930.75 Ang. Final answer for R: 1.23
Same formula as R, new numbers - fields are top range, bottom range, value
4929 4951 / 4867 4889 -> 1.02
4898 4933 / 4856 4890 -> 0.93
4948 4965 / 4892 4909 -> 1.13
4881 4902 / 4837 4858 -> 1.08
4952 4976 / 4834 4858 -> 1.14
